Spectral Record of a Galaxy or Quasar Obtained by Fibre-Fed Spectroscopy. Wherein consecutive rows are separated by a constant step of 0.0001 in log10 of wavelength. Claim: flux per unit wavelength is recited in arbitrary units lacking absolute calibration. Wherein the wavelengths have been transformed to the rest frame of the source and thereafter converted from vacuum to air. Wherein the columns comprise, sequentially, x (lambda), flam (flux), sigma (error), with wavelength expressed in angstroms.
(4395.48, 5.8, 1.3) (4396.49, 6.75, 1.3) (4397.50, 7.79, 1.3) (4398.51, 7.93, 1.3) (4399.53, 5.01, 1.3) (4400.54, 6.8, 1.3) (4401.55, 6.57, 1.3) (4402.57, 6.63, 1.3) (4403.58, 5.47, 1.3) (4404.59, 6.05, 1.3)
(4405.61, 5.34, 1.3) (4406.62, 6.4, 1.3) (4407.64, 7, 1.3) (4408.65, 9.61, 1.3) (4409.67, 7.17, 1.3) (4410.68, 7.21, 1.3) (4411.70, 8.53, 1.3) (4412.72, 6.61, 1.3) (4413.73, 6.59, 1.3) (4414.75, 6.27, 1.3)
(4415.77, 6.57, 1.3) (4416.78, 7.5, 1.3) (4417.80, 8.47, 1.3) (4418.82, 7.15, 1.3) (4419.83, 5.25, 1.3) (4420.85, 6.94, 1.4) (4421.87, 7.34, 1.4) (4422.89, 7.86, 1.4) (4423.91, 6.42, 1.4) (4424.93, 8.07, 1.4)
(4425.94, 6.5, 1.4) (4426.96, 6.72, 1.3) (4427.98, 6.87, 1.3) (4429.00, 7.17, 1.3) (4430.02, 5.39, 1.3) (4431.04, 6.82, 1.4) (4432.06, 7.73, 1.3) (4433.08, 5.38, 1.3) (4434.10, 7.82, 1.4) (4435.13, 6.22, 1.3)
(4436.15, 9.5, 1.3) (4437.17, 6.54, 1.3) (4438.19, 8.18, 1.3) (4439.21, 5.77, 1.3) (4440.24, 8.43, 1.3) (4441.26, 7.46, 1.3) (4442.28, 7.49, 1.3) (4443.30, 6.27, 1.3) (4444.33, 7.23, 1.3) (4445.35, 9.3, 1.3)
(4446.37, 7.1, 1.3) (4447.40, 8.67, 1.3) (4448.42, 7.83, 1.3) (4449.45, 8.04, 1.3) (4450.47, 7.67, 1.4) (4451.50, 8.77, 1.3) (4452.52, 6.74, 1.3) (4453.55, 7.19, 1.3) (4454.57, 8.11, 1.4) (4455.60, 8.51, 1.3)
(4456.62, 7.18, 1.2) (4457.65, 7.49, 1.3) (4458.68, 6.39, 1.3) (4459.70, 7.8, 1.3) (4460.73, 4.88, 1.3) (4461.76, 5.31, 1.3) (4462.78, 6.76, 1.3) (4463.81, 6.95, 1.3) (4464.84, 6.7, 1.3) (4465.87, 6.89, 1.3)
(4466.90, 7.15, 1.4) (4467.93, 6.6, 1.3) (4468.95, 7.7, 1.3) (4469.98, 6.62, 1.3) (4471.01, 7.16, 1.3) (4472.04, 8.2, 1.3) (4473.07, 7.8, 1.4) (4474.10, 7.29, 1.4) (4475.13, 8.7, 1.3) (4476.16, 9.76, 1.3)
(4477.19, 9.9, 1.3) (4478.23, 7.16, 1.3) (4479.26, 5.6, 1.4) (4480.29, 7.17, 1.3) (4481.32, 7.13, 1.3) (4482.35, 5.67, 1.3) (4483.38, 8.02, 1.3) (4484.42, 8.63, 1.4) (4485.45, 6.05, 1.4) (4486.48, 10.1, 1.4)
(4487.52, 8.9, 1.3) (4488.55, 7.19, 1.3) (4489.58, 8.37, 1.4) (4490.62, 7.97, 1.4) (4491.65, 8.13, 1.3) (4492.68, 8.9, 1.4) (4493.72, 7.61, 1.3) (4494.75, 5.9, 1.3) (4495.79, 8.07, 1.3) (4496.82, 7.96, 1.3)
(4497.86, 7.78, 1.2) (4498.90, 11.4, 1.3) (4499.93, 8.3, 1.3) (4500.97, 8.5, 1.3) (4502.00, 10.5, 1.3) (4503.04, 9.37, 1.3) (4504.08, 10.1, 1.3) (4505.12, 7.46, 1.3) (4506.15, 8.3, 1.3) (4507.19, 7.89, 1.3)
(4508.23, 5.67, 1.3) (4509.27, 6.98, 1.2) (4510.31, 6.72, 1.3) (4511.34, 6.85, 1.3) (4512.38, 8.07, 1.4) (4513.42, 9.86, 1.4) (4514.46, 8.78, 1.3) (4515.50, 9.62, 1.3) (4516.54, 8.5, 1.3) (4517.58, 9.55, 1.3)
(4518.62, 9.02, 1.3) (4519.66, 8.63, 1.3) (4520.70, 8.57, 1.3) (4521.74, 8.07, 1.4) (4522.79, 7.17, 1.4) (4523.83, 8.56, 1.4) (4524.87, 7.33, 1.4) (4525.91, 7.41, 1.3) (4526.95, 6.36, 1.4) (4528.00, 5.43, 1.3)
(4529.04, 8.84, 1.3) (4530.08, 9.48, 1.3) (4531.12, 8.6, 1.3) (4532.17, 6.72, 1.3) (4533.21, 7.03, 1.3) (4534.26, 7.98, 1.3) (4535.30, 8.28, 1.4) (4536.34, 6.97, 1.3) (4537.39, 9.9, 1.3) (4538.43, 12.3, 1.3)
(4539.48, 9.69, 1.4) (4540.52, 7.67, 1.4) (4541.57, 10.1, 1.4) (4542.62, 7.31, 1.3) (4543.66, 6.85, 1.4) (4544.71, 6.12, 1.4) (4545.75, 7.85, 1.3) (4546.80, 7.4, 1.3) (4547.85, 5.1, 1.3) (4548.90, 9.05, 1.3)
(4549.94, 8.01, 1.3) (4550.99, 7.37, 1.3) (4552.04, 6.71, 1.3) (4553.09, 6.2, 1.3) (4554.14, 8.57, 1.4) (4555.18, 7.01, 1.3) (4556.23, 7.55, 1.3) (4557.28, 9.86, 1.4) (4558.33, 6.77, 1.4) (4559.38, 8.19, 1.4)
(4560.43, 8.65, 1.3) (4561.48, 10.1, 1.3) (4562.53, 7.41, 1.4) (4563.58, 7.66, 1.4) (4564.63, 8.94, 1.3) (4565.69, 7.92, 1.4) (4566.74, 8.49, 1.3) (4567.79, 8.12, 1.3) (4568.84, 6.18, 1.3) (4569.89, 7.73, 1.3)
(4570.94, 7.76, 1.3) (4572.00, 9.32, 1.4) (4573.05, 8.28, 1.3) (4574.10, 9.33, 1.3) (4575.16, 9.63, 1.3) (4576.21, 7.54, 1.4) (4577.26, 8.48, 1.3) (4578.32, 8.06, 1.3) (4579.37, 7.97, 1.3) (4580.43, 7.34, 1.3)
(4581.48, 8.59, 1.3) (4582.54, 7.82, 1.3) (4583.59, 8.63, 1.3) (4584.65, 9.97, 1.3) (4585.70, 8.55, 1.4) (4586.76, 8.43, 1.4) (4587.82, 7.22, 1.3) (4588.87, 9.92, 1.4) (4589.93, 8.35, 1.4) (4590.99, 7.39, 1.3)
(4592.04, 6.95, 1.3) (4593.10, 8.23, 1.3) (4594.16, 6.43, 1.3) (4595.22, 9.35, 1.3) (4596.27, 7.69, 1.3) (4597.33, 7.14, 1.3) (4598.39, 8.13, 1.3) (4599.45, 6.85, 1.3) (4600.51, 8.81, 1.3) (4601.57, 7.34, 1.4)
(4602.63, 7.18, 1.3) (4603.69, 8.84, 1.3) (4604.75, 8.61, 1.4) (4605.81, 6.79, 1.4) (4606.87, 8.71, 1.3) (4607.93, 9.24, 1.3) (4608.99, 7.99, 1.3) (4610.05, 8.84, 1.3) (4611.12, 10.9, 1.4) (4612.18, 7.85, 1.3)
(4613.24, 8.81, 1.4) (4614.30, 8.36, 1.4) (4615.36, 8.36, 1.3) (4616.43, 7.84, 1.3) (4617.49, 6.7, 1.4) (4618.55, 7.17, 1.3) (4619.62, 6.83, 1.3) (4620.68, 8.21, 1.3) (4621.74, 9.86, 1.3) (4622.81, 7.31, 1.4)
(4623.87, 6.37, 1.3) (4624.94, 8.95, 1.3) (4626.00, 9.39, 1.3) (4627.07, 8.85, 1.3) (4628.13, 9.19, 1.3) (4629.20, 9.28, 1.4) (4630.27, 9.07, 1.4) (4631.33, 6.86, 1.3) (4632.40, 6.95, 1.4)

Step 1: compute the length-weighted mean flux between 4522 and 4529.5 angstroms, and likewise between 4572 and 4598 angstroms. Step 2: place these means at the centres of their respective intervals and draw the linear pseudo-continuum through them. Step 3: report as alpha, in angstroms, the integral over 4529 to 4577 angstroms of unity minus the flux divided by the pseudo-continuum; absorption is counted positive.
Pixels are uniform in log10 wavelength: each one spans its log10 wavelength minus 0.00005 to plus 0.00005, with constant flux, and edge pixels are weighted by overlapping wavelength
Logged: -2.2 angstroms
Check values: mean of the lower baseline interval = 7.31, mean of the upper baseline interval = 8.24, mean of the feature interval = 8.09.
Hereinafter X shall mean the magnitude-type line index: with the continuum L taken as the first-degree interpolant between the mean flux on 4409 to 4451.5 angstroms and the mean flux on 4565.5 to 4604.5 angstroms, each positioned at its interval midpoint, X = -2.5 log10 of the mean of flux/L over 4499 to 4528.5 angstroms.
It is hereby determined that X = -0.06 mag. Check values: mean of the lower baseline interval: 7.25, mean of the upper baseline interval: 8.11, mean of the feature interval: 8.17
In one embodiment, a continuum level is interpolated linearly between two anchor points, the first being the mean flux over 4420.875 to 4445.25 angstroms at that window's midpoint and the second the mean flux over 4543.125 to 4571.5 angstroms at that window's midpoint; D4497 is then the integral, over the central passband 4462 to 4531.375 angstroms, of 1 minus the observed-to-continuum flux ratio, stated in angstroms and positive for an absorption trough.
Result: -4.8 angstroms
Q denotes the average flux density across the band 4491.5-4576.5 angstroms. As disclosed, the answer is 8.12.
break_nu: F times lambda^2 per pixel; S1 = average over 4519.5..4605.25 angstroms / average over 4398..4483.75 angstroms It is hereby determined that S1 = 1.18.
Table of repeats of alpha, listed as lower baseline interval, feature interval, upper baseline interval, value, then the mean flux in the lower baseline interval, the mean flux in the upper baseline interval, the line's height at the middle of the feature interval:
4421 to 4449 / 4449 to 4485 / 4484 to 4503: 2.33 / 7.26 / 8.37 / 7.87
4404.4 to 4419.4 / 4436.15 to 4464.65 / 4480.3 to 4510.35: 0.67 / 7.11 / 8.06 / 7.55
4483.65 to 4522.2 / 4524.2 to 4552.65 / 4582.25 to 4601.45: 1.35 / 8.33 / 8.09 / 8.23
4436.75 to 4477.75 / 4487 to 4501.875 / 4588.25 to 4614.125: -1.21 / 7.46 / 8.18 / 7.65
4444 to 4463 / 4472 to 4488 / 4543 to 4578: -0.68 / 7.43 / 7.88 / 7.55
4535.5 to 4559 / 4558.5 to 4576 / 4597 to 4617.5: -0.62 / 7.93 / 8.21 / 8.02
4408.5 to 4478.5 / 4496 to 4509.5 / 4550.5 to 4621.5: -1.52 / 7.31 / 8.1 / 7.64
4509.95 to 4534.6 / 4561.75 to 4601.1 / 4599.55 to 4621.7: 0.02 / 8.06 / 8.18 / 8.14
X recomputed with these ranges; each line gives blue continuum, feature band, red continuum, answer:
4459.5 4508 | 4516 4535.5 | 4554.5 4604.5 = 0.00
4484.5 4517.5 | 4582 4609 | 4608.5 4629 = 0.03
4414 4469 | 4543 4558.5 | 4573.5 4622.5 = 0.07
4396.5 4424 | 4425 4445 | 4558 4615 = 0.00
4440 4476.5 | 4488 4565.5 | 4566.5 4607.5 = -0.04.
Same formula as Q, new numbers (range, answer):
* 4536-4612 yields 8.14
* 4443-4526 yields 7.84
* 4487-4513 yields 8.12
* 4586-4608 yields 7.96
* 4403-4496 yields 7.31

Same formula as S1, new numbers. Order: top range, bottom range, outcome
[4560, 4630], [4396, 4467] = 1.25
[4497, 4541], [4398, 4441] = 1.25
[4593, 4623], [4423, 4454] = 1.19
